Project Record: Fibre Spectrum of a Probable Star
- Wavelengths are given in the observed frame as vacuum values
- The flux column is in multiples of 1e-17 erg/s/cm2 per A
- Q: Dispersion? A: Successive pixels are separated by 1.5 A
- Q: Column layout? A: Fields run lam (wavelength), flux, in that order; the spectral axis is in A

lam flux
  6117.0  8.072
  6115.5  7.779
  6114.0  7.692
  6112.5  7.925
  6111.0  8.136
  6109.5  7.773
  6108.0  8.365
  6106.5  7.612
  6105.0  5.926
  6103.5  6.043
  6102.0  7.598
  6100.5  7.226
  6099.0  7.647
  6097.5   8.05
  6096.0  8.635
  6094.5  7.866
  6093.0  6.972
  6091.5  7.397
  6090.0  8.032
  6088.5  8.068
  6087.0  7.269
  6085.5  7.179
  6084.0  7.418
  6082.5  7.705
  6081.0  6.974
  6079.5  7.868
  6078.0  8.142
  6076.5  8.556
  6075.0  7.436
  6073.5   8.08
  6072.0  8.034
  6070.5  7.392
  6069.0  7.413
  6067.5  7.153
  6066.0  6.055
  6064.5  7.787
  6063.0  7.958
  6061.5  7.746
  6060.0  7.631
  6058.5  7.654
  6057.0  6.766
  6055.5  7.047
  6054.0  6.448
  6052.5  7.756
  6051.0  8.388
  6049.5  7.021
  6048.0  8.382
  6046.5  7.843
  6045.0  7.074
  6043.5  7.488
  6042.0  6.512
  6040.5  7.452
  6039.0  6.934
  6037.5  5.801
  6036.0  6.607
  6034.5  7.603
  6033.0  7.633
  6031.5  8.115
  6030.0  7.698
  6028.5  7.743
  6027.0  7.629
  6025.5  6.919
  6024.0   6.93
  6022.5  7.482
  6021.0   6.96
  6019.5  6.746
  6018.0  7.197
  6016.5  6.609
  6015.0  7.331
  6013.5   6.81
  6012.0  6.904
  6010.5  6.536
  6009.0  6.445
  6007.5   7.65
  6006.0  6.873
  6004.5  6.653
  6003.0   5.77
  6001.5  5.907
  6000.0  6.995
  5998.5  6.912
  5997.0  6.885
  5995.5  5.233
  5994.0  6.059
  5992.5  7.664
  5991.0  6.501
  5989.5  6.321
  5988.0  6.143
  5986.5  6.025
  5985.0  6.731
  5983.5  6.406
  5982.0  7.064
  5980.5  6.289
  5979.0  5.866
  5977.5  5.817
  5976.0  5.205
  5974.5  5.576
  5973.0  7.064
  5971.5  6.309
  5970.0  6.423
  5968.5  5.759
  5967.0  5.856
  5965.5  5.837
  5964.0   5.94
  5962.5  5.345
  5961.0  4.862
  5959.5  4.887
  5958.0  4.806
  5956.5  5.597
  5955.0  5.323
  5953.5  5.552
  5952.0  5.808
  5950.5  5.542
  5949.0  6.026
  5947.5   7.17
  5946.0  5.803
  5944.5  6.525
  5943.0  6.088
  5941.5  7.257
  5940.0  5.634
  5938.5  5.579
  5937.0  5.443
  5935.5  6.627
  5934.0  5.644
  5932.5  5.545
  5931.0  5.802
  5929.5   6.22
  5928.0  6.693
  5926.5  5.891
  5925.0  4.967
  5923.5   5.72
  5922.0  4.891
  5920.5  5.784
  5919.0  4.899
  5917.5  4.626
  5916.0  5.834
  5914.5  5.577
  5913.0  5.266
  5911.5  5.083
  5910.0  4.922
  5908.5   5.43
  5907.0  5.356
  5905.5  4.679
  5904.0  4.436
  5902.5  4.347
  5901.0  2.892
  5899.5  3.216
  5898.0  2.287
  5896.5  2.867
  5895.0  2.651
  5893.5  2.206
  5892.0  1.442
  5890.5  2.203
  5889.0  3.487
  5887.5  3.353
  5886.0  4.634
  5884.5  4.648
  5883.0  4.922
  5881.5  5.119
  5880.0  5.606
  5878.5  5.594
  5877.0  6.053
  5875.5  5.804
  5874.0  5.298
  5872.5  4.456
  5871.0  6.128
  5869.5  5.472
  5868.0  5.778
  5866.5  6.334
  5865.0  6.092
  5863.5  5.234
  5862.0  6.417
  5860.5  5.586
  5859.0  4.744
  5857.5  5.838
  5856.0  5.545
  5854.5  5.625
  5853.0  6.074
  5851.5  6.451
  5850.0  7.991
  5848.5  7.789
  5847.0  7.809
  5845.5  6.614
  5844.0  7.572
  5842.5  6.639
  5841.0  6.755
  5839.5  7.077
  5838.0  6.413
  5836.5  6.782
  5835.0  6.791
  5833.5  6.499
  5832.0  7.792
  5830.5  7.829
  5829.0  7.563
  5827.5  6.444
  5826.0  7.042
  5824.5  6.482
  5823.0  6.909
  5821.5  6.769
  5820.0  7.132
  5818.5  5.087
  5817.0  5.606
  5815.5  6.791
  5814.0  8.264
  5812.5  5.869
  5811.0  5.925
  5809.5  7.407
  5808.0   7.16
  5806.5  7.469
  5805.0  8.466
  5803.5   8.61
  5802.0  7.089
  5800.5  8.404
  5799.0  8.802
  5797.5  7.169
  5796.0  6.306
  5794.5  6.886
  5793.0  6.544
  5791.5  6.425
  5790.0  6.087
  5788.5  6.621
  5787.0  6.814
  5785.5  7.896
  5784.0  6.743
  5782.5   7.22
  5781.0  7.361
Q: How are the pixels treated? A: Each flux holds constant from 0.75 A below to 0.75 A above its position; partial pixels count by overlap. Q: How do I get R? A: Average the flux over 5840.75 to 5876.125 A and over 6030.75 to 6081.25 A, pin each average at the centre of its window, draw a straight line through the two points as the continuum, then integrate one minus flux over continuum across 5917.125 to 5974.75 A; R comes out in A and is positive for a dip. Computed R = 8.06 A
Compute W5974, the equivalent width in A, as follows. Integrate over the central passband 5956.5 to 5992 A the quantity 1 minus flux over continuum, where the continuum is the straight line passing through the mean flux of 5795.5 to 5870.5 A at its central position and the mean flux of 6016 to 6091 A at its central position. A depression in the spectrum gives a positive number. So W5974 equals 6.0 A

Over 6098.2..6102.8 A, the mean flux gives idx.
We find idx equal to 7.48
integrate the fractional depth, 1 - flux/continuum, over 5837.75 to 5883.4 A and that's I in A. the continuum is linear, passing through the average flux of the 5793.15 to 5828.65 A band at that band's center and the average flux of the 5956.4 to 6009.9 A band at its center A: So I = 4.70 A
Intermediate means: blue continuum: 7.04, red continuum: 6.17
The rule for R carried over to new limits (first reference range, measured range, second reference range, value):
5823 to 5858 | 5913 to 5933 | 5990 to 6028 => 3.7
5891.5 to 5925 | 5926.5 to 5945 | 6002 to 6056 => -4.1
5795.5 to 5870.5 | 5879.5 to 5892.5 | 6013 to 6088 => 5.6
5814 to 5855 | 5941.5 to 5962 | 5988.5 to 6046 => 3.4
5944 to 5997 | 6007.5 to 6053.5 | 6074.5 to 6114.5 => -3.0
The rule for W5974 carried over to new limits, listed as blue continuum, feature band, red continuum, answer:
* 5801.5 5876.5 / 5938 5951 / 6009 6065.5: 1.4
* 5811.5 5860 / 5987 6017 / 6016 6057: 2.3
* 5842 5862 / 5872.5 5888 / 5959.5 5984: 3.1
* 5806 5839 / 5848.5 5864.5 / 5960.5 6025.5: 1.7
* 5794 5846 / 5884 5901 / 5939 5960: 9.1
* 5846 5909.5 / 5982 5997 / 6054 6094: 0.0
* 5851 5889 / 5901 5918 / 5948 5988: 1.9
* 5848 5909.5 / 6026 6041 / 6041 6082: -0.5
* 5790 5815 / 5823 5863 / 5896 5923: -2.8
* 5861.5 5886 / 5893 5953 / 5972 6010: 7.3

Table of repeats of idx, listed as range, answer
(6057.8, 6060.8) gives 7.64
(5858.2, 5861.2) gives 5.17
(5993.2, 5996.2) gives 5.69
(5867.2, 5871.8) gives 5.78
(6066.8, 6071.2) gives 7.32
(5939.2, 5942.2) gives 6.42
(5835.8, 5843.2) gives 6.73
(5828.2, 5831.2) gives 7.67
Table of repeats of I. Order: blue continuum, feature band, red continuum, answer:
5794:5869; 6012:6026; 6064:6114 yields 0.7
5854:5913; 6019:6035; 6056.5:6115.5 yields -1.6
